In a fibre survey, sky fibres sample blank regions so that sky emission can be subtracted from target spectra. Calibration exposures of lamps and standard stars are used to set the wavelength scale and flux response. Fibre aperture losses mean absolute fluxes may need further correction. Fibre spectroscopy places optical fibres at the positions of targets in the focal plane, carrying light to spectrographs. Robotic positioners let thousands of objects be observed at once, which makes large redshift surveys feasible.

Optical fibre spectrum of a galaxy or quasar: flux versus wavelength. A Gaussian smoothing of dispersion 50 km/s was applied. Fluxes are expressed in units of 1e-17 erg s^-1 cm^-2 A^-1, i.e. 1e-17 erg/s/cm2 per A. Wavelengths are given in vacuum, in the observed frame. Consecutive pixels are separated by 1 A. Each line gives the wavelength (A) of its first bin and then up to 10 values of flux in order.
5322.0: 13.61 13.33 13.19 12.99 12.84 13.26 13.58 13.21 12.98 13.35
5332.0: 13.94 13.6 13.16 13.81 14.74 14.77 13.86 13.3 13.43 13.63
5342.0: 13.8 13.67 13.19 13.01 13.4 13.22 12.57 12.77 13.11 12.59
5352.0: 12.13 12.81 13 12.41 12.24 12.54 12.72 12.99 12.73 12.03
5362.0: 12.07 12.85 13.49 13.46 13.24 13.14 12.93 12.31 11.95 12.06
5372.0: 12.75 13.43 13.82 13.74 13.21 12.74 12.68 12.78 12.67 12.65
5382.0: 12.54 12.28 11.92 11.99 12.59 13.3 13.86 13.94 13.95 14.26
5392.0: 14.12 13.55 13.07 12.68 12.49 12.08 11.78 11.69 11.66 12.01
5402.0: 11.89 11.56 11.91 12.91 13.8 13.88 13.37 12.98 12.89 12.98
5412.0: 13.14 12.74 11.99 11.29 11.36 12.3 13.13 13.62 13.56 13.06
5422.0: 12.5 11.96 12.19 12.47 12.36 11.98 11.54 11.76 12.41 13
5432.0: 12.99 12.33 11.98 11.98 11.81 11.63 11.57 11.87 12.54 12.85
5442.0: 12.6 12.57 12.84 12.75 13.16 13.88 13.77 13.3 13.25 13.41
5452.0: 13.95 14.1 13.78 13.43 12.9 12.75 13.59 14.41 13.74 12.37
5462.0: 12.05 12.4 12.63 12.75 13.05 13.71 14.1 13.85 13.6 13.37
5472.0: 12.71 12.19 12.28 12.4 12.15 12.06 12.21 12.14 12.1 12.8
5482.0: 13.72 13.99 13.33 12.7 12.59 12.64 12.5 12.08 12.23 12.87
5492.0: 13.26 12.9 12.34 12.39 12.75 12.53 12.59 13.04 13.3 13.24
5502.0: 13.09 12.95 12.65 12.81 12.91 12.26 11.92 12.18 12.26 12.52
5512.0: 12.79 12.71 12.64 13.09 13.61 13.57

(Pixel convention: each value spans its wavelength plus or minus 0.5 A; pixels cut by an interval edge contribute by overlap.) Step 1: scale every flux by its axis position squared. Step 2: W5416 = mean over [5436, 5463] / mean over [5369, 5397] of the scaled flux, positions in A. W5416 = 1.0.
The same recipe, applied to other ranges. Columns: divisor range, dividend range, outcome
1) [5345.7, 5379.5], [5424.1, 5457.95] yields 1.02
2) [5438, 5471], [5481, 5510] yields 0.98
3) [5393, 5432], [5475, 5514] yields 1.04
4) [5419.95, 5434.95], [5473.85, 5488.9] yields 1.04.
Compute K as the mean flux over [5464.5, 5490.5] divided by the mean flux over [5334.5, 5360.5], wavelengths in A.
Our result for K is 0.97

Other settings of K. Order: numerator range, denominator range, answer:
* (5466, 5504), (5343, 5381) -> 1.00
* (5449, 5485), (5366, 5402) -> 1.02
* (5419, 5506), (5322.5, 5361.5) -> 0.97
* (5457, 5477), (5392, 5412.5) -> 1.03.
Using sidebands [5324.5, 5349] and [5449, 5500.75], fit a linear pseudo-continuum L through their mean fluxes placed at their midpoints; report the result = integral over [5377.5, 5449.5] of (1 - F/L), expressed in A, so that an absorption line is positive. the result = 3.0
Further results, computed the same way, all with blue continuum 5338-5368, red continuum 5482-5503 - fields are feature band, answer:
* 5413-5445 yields 1.39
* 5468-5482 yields 0.17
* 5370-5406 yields 0.48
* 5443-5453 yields -0.38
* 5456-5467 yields -0.11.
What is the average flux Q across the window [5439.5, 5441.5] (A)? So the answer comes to 12.7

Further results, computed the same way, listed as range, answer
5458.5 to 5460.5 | 14.1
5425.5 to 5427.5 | 12.2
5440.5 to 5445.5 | 12.7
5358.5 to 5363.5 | 12.5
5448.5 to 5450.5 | 13.3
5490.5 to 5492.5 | 13.1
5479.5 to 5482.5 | 12.9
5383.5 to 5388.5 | 12.7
